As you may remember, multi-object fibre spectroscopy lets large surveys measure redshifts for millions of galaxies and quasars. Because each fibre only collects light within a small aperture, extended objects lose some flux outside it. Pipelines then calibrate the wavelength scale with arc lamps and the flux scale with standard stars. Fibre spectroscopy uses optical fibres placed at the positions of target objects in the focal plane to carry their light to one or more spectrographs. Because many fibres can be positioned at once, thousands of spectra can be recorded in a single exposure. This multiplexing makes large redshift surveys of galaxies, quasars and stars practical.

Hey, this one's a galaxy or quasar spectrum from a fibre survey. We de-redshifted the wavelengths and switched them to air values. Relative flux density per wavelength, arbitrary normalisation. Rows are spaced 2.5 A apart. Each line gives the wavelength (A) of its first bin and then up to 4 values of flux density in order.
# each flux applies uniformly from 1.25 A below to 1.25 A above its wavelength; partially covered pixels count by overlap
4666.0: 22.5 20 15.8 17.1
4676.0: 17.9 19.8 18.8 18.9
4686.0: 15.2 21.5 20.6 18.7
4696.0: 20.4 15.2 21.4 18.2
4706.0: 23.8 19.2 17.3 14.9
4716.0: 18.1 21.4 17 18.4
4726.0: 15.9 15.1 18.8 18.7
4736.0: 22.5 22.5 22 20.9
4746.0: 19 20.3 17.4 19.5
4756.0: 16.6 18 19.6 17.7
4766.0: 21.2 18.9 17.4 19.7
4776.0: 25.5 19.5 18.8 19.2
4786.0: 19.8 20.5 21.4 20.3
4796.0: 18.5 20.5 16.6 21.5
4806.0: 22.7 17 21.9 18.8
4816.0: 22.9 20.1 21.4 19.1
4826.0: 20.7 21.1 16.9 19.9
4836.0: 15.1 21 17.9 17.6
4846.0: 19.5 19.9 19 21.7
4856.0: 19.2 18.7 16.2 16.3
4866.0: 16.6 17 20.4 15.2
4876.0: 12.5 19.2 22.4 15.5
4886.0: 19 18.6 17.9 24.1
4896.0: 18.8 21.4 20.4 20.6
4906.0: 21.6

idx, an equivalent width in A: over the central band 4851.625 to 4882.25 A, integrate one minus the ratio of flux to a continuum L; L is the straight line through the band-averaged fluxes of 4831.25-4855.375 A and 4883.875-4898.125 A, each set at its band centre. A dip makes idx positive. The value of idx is 2.0 A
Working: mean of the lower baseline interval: 19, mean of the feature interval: 18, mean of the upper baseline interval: 19.5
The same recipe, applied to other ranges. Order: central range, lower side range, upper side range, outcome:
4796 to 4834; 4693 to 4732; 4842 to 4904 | -3.0 A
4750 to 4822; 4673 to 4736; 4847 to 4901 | -4.5 A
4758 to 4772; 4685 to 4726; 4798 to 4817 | 0.5 A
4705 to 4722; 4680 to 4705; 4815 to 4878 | 0.1 A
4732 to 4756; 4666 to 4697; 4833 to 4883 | -1.9 A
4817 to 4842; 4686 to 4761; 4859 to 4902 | -1.1 A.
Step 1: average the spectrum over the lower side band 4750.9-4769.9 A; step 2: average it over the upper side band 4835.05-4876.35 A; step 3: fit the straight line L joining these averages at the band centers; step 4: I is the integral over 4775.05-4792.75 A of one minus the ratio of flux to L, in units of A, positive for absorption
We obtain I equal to -2.0 A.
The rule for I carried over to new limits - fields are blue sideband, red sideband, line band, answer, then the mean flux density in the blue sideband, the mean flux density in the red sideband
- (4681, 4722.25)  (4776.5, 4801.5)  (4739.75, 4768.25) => 0.2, 18.9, 19.8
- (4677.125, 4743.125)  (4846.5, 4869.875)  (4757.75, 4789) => -1.6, 19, 18.3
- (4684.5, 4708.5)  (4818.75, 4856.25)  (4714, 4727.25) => 1.0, 19.4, 19.4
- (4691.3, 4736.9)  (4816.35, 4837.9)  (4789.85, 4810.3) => -0.6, 18.6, 19.5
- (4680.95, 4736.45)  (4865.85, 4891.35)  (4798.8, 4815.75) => -1.8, 18.6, 17.7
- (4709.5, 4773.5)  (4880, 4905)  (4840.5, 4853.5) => 0.3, 18.8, 19.9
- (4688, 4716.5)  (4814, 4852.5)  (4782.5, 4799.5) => -0.6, 19.1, 19.5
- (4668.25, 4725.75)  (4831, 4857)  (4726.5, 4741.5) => -0.7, 18.6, 19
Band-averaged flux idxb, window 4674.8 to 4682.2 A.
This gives 18.8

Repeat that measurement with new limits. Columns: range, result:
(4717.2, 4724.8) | 18.9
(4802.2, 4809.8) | 20.4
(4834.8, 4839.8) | 18.1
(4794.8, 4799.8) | 19.5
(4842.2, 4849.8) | 19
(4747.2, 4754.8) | 19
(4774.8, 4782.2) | 21.3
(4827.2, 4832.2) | 19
